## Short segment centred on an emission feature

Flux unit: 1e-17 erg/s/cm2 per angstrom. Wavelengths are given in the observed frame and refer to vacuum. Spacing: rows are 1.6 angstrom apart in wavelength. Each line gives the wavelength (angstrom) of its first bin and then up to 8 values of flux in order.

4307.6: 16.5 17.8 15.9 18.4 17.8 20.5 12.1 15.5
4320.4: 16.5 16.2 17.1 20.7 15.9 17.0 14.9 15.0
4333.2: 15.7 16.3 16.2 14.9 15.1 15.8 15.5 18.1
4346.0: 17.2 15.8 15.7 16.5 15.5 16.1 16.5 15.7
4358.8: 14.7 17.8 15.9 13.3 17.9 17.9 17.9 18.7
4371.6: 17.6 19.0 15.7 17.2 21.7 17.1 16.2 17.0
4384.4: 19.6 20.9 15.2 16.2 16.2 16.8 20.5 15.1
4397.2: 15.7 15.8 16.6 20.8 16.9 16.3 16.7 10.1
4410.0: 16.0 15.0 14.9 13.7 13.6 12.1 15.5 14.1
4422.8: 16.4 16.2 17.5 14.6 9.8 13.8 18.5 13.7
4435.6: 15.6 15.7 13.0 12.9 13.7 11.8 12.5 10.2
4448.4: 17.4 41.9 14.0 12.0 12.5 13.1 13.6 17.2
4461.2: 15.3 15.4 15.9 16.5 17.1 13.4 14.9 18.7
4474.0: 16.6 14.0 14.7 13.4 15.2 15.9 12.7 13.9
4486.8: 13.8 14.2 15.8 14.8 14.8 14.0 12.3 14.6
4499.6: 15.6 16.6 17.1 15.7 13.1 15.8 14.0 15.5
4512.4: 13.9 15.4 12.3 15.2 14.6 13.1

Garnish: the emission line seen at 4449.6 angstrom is H-gamma 4340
